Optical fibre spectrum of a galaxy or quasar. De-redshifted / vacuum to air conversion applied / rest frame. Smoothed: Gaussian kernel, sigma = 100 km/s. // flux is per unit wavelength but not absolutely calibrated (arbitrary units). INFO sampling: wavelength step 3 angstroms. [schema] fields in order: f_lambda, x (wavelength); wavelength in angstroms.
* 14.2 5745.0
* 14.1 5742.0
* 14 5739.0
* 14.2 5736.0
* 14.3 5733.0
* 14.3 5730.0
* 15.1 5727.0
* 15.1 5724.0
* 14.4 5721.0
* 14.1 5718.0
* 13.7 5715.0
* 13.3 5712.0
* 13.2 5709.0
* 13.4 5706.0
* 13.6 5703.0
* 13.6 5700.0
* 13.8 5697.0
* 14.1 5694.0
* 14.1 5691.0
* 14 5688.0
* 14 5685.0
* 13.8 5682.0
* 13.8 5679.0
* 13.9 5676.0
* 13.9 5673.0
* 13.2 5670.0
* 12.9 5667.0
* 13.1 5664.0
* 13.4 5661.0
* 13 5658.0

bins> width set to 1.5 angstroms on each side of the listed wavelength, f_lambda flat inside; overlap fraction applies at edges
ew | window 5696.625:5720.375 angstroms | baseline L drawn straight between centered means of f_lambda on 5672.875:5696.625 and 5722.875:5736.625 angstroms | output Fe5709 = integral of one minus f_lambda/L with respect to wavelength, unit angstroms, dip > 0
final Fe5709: 1.1 angstroms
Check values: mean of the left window 13.9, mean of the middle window 13.6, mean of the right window 14.6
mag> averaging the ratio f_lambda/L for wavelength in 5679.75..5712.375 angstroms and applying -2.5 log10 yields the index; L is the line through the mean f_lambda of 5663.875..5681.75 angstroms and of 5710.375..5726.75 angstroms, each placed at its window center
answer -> 0.009 mag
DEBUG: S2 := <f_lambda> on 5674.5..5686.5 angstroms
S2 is 13.9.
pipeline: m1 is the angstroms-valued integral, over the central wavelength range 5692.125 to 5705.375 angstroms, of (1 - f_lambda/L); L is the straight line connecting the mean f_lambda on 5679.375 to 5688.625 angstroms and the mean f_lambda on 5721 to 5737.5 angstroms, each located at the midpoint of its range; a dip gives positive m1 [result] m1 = 0.3 angstroms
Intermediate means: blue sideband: 13.9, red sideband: 14.6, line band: 13.8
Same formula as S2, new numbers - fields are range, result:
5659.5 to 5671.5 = 13.2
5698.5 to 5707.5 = 13.5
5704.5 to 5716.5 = 13.4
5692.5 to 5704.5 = 13.8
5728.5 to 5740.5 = 14.2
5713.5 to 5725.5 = 14.3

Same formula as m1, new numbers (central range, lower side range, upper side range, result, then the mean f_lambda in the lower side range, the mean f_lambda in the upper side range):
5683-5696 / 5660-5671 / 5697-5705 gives -0.5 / 13.1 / 13.6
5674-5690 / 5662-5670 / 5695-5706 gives -0.7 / 13.1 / 13.7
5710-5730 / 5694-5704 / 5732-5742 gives -0.4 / 13.7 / 14.2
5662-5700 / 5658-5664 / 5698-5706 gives -0.9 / 13.2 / 13.6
